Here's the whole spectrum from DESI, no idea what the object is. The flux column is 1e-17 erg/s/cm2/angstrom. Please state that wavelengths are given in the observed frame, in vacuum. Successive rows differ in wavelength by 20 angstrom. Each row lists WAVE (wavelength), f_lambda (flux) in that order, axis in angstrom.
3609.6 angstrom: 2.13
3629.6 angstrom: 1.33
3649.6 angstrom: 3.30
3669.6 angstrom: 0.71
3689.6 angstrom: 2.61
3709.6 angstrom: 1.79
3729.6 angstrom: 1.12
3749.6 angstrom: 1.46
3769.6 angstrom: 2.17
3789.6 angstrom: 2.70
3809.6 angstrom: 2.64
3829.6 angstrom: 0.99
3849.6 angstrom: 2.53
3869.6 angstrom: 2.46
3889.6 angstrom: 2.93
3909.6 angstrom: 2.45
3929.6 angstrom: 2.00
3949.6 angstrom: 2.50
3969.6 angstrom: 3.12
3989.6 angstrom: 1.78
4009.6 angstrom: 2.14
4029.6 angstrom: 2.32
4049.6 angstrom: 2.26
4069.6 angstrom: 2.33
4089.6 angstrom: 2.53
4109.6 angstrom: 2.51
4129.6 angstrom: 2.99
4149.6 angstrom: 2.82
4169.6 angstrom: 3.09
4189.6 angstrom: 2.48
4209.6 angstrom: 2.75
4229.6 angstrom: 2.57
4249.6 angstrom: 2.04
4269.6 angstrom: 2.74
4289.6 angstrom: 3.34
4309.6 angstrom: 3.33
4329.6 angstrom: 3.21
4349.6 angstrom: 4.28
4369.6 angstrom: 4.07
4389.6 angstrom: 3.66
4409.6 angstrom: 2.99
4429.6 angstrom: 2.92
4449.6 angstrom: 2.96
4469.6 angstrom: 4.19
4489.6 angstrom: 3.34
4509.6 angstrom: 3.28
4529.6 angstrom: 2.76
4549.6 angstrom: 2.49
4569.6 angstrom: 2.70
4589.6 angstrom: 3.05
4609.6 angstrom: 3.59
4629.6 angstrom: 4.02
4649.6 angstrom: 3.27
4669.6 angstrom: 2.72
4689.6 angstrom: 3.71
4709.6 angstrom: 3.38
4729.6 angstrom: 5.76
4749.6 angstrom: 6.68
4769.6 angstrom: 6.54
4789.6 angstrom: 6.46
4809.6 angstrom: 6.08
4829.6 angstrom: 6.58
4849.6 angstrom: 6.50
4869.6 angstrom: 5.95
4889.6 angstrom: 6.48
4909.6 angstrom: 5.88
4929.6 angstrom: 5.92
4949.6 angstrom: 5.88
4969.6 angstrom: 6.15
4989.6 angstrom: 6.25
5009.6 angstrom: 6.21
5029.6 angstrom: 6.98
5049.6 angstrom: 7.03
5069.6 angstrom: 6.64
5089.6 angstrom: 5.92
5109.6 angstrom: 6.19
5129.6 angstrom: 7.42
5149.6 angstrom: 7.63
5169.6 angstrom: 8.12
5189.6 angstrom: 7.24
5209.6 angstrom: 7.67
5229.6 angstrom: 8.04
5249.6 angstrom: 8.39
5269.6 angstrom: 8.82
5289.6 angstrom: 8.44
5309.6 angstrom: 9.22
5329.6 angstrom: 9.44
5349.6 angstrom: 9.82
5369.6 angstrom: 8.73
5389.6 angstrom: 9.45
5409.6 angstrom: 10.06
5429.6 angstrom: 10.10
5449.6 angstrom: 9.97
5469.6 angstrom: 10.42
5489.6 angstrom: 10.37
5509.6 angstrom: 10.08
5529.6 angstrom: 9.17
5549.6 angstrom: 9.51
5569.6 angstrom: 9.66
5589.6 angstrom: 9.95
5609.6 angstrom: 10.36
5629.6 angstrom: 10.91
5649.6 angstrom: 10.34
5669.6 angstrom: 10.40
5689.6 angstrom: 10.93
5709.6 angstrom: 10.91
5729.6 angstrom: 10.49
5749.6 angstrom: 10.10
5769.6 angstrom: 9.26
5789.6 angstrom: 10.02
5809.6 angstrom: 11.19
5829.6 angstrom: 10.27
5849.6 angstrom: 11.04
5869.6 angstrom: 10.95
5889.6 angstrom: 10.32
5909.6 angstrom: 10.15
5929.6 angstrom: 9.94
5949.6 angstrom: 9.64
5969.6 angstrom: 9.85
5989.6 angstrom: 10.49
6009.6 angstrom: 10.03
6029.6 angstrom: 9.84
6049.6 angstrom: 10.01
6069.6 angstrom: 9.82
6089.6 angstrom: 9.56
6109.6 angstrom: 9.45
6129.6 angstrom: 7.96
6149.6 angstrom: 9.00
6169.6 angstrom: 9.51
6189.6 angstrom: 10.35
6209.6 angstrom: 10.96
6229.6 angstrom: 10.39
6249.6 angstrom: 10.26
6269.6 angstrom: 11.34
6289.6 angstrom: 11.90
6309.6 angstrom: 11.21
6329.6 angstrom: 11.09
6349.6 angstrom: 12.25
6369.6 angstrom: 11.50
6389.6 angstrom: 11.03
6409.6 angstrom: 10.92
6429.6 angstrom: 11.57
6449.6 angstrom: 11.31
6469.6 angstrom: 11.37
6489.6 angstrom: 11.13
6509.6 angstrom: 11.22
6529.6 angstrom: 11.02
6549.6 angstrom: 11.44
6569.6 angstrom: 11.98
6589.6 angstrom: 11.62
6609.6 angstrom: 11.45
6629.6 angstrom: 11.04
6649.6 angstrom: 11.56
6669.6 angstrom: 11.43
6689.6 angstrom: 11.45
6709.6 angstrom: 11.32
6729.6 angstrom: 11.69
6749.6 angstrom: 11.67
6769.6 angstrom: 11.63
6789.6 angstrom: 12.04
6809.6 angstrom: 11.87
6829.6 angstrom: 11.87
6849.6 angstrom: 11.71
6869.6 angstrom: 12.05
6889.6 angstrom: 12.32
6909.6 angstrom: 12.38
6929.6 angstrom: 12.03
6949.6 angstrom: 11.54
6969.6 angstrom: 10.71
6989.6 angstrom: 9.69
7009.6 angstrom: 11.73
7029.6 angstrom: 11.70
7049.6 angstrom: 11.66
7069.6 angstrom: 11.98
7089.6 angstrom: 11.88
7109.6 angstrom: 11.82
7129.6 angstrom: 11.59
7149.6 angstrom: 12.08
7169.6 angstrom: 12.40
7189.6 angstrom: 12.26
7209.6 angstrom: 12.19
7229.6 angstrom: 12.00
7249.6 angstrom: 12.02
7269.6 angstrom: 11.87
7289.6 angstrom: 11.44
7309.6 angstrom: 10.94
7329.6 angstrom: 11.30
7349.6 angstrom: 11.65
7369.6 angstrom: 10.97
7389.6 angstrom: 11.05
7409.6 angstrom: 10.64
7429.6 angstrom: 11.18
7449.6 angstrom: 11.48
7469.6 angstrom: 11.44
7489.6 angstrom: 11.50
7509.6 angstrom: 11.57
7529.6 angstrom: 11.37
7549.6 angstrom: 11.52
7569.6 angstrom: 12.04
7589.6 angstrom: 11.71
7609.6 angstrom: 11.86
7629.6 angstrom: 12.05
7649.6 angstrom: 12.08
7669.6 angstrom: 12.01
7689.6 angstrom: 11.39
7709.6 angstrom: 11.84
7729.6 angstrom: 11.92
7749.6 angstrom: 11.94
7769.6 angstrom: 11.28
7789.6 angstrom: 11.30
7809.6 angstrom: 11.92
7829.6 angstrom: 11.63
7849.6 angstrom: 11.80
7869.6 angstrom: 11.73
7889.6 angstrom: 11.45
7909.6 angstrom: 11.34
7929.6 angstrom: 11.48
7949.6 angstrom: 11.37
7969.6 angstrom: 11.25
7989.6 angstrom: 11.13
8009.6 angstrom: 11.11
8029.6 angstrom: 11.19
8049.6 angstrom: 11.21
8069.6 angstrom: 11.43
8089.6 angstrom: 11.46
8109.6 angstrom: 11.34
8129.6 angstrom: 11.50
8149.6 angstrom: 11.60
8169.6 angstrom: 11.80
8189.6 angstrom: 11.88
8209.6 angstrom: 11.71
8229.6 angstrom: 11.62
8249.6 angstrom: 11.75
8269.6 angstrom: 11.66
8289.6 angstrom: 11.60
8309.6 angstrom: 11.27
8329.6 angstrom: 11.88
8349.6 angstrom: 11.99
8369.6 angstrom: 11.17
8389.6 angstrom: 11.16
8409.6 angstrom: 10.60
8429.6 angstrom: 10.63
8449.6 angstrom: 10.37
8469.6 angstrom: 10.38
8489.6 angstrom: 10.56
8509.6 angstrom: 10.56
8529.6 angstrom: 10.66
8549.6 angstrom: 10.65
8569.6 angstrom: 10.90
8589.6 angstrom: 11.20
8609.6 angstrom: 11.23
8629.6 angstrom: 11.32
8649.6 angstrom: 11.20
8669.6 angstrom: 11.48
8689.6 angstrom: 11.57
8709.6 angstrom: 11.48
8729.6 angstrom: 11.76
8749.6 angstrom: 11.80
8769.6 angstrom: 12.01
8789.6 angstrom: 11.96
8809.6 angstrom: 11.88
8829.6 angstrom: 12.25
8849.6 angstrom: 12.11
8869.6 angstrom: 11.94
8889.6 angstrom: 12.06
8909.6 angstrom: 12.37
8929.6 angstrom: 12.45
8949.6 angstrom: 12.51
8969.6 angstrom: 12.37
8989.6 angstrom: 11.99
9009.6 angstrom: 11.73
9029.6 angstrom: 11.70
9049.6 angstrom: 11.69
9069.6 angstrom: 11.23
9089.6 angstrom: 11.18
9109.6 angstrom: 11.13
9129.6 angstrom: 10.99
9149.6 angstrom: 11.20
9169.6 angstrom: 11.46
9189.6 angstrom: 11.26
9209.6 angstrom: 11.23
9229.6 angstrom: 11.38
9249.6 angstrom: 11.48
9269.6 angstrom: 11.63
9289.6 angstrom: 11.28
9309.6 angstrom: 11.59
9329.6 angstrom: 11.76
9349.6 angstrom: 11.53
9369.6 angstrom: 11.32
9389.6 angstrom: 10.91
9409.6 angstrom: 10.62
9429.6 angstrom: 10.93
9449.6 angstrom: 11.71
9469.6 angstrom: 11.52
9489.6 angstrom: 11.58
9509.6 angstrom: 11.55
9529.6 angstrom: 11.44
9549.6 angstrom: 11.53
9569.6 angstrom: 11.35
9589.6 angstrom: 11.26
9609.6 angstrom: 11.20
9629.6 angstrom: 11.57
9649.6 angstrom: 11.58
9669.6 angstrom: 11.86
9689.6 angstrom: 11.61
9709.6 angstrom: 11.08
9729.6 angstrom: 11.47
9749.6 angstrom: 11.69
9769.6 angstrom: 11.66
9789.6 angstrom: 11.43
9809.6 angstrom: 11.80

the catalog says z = 0.18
